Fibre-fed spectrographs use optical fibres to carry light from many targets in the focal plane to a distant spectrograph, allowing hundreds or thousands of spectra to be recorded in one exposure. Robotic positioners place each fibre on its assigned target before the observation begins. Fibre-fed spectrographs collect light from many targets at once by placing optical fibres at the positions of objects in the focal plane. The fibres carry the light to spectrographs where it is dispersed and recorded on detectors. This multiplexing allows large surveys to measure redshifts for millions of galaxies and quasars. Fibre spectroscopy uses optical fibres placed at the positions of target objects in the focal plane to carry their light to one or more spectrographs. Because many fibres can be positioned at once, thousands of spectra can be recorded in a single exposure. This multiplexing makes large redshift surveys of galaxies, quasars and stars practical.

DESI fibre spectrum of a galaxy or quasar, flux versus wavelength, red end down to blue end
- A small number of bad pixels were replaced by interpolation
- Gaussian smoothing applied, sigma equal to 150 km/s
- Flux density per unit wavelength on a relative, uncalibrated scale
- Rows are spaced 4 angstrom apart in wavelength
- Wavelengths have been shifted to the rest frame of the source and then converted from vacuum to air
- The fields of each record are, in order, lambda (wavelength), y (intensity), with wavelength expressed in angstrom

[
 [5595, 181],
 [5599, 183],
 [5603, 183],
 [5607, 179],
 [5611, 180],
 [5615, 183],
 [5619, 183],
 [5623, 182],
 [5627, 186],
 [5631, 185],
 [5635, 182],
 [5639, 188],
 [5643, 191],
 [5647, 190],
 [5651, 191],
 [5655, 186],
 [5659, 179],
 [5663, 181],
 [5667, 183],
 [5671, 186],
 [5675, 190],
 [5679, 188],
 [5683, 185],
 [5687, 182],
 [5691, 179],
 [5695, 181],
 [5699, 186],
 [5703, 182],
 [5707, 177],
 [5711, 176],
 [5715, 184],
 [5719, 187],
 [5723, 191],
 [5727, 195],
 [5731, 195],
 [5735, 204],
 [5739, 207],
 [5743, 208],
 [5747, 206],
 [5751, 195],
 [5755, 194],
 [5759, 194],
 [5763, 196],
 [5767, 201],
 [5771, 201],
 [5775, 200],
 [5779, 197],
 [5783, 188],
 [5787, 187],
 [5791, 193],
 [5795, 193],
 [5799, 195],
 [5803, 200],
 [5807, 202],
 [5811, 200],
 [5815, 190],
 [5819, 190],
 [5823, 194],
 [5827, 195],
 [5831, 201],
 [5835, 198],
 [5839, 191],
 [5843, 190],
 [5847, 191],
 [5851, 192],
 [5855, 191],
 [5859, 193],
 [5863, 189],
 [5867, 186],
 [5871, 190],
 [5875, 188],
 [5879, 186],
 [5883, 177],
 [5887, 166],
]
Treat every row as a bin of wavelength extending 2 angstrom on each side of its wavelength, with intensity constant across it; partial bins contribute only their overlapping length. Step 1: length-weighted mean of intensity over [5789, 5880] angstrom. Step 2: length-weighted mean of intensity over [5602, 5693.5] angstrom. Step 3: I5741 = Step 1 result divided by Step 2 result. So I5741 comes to 1.05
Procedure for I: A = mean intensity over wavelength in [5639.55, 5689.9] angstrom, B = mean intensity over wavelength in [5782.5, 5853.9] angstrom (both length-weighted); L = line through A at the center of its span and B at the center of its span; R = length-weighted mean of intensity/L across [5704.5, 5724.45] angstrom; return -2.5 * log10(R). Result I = 0.03 mag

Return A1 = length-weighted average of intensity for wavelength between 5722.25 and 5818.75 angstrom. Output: 197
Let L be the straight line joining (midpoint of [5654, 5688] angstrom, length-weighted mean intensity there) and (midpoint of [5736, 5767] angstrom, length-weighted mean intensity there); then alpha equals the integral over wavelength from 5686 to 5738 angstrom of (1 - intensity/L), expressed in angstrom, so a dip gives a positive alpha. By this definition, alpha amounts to 1.6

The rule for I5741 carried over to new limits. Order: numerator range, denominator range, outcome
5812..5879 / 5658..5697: 1.04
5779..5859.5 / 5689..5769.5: 1.01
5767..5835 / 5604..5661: 1.06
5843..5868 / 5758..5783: 0.96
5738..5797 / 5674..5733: 1.07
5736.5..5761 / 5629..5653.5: 1.07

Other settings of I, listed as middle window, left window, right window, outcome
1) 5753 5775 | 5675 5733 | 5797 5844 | -0.04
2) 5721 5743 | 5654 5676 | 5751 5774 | -0.03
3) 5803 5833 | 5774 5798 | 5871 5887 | -0.04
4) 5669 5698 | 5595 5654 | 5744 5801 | 0.03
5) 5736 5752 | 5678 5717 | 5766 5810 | -0.09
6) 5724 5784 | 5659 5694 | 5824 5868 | -0.06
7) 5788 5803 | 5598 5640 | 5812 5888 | -0.03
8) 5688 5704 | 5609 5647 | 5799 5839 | 0.04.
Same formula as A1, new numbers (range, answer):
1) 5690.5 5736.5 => 186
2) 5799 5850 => 195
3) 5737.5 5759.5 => 201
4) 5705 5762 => 194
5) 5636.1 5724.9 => 185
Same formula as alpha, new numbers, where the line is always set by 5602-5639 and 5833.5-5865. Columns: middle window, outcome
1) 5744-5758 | -0.80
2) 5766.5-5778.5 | -0.72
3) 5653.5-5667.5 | 0.18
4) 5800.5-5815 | -0.67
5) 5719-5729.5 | -0.28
